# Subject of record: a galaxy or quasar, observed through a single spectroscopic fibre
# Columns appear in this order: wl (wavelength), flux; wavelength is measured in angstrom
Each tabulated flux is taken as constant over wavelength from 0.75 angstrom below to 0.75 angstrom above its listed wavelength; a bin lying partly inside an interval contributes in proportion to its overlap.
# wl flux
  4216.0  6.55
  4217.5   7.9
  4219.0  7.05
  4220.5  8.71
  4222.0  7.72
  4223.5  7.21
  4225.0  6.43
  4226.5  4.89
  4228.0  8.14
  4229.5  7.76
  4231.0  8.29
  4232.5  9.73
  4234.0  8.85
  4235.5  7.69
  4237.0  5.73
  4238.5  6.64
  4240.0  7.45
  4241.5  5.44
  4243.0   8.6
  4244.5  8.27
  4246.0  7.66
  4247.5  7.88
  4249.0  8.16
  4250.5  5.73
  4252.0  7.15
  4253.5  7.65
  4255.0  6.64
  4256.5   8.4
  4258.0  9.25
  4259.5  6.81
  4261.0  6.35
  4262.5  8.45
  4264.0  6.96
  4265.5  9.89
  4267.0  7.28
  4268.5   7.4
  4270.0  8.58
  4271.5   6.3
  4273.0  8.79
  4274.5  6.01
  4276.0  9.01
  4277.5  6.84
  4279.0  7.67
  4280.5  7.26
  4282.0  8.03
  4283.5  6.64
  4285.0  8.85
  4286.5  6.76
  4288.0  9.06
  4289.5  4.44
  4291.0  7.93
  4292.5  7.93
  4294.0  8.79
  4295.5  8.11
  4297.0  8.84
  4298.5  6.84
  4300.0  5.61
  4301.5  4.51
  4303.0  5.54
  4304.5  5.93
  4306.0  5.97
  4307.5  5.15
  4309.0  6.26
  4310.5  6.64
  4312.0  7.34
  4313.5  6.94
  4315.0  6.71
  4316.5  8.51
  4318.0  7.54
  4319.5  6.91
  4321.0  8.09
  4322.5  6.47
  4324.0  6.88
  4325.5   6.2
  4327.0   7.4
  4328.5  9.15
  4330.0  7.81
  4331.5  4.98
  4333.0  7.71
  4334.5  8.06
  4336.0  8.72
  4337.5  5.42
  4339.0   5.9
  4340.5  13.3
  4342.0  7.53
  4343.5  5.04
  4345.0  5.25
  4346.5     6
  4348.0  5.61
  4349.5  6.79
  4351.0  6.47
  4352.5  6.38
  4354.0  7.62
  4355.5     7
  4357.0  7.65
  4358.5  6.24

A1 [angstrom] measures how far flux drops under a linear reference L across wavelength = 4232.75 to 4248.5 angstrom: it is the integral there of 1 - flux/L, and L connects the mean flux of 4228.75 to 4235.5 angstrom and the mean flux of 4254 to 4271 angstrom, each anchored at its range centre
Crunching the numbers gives 1.6 angstrom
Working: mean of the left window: 8.55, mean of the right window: 7.79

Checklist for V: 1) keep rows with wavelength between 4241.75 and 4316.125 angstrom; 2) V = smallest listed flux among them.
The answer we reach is 4.44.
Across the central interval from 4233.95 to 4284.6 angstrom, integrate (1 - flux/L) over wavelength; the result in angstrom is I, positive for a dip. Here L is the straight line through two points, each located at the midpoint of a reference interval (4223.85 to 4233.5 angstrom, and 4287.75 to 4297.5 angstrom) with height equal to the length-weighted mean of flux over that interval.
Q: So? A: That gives 1.09 angstrom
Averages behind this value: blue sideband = 7.56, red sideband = 7.79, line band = 7.5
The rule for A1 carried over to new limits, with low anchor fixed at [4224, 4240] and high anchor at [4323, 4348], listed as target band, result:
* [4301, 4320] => 1.9 angstrom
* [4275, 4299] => -1.3 angstrom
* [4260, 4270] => -0.6 angstrom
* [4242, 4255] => -0.3 angstrom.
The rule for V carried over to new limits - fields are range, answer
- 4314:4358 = 4.98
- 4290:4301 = 5.61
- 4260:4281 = 6.01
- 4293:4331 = 4.51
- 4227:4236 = 7.69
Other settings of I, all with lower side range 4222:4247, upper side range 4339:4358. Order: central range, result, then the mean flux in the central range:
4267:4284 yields -0.5 angstrom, 7.51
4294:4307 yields 1.2 angstrom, 6.53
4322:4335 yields -0.2 angstrom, 7.18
